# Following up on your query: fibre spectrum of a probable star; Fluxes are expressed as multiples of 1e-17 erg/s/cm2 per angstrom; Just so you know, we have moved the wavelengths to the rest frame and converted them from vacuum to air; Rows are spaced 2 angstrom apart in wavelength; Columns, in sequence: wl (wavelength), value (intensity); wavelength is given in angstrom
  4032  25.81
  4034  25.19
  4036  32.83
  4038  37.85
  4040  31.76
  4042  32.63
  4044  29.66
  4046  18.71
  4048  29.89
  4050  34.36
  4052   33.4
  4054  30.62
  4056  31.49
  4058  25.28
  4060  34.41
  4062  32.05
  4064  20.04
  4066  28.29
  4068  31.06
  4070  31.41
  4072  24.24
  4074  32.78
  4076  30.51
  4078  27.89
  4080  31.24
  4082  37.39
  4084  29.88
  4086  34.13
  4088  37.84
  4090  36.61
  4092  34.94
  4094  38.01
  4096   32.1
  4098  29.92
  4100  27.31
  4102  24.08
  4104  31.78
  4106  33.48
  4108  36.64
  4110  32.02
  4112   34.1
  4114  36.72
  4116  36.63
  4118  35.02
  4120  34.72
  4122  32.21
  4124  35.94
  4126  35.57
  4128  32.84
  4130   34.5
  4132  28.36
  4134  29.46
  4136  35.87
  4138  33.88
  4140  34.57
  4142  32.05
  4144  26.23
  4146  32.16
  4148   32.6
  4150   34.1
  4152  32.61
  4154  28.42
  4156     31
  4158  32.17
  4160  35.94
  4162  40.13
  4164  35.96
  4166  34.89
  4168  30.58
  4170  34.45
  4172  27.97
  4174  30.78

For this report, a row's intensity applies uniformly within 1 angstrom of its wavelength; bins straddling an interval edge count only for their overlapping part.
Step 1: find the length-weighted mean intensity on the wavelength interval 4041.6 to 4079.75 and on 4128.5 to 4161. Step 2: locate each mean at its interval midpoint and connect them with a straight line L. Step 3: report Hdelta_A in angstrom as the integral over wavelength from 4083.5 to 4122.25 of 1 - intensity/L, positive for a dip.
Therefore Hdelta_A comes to -3.4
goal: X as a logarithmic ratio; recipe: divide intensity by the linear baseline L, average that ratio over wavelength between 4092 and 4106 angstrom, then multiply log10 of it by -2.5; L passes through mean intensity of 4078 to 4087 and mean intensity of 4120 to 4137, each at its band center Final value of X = 0.06 mag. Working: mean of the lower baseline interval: 32.6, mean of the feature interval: 31.1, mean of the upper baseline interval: 33.2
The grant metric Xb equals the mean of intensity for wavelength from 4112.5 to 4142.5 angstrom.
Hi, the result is 33.9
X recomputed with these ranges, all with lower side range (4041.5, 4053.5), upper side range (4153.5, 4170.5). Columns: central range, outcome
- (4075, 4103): -0.04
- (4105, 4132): -0.07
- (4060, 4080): 0.05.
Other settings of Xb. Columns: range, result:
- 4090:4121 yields 33.3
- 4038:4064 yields 30.2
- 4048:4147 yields 32.1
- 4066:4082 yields 30.2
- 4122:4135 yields 32.7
